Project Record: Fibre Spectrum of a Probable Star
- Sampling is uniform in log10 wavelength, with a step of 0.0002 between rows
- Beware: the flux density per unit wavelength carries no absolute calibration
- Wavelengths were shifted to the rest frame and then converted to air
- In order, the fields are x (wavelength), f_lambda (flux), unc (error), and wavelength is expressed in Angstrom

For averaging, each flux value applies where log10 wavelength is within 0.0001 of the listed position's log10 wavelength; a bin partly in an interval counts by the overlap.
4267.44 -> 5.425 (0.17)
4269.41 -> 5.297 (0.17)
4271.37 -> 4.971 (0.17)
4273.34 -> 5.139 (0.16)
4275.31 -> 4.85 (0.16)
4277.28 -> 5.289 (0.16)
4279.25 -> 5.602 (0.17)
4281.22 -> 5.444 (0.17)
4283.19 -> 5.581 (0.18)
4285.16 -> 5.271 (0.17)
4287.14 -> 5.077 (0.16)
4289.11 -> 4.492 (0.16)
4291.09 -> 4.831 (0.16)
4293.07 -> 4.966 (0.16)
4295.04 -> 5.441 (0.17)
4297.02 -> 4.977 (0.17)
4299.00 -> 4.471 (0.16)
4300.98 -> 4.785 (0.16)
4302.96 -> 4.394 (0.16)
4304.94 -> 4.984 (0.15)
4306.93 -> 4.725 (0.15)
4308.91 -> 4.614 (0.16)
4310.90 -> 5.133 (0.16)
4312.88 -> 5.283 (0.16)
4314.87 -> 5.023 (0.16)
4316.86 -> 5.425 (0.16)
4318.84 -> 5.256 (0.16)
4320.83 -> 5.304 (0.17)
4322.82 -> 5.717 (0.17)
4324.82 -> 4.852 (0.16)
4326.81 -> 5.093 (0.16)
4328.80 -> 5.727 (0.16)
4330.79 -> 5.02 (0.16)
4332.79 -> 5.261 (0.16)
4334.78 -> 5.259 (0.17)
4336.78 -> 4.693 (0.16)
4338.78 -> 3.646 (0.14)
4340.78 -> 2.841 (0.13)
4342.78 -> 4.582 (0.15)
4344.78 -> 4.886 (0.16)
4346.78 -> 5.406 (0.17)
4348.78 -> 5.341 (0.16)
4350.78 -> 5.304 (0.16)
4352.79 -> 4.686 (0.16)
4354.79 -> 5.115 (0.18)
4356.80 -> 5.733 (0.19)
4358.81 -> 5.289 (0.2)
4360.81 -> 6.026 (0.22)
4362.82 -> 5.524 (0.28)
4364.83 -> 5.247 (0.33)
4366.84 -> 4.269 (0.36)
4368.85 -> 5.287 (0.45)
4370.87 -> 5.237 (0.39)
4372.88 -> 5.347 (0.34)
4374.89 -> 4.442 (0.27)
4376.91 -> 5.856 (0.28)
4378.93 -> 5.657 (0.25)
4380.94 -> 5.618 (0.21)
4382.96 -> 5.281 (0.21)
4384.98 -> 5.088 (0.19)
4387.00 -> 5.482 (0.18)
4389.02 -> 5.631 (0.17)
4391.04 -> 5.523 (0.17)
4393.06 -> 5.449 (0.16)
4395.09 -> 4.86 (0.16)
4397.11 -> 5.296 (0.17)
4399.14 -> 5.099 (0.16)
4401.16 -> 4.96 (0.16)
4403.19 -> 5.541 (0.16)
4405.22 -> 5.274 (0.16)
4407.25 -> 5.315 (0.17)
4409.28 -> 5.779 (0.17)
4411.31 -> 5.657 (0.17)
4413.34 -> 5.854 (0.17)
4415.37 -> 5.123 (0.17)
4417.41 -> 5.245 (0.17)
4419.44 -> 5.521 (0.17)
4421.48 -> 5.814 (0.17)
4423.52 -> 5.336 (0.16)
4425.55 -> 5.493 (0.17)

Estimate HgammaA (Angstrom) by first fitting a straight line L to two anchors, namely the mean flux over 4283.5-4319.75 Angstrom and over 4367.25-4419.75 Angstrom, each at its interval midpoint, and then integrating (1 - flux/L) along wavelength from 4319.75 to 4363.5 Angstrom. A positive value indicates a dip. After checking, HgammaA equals 0.6 Angstrom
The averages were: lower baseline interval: 4.96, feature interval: 5.06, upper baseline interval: 5.35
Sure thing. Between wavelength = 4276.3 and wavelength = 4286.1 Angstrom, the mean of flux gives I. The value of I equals 5.44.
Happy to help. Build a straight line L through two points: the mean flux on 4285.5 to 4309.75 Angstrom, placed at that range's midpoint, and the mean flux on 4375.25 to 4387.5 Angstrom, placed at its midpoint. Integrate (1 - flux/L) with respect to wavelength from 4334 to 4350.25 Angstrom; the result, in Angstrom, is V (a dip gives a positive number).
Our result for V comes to 1.8 Angstrom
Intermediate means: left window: 4.83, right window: 5.44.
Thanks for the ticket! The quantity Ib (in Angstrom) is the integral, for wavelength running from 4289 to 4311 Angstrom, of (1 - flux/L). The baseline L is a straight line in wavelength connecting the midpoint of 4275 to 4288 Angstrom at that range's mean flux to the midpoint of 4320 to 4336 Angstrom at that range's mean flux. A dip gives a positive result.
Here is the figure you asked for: 2.0 Angstrom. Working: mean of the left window 5.33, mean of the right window 5.27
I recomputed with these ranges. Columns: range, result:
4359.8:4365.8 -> 5.61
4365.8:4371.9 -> 4.93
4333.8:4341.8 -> 4.1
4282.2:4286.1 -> 5.43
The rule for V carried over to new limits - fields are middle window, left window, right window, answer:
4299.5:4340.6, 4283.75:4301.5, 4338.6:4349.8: -2.1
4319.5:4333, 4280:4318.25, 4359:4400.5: -0.5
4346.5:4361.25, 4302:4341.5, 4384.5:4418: -0.7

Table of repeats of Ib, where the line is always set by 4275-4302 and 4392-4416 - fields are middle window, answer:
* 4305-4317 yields 0.3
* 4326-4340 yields 0.7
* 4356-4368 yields -0.2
